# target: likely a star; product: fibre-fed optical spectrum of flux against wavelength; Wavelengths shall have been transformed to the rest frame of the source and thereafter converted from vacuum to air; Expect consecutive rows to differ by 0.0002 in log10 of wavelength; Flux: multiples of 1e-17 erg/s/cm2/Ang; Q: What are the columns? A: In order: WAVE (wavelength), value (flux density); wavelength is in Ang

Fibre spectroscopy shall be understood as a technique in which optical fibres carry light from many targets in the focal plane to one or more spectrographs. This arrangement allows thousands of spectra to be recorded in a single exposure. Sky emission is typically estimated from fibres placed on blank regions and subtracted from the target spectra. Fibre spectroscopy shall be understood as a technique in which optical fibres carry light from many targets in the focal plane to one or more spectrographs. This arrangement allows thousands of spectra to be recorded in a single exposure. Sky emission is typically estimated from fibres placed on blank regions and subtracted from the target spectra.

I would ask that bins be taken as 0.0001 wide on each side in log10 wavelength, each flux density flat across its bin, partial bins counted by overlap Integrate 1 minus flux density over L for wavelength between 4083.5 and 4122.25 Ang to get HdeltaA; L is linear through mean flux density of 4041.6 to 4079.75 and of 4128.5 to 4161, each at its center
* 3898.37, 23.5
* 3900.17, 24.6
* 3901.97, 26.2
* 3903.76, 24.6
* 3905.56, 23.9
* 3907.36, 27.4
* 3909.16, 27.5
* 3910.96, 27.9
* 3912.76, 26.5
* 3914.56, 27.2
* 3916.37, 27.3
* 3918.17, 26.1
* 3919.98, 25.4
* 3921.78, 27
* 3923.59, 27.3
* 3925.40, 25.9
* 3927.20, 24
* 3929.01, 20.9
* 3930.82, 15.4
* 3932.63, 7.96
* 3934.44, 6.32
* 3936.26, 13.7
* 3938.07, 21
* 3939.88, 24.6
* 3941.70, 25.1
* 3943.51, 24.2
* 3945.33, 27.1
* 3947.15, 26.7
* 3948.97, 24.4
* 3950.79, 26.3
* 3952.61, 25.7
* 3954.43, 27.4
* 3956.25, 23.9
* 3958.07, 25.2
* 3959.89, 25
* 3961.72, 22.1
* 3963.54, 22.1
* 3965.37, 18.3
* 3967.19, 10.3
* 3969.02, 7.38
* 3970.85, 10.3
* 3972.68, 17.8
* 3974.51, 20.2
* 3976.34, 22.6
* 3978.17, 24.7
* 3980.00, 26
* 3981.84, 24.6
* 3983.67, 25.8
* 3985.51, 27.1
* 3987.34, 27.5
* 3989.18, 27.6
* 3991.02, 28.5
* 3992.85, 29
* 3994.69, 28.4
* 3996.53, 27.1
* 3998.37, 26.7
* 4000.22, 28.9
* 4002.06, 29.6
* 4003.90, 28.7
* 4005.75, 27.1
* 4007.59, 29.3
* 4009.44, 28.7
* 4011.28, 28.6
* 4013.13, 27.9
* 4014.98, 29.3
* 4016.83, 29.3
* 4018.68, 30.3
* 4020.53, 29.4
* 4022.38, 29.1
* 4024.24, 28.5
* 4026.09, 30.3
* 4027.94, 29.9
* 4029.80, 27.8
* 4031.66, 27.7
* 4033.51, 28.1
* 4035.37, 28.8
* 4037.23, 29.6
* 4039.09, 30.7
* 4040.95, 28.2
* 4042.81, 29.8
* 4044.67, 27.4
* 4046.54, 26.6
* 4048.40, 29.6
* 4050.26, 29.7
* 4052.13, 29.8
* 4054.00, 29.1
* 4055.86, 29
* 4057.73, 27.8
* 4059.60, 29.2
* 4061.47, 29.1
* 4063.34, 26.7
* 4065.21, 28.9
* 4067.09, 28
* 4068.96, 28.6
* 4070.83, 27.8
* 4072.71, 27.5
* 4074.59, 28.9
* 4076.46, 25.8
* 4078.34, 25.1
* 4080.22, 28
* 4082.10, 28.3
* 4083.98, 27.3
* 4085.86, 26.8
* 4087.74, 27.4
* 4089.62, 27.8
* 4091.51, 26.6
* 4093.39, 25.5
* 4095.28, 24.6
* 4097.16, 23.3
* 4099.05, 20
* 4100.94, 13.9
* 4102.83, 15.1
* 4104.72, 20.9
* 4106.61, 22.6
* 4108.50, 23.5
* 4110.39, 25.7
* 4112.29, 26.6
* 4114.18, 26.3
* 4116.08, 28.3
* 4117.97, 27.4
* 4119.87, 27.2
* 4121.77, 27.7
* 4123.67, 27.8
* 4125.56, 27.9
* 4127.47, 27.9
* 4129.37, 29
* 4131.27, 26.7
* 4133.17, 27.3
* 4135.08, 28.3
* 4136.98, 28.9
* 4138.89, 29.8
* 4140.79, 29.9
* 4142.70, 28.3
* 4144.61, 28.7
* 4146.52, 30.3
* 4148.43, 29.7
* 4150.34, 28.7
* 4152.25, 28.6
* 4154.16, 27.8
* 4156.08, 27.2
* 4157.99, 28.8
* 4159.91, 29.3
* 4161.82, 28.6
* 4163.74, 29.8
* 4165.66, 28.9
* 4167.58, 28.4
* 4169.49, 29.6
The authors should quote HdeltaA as 5.5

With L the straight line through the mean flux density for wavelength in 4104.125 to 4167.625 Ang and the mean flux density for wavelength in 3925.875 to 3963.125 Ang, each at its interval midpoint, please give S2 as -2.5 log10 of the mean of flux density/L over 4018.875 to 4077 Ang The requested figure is -0.15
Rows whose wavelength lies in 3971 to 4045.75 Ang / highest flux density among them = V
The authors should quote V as 30.7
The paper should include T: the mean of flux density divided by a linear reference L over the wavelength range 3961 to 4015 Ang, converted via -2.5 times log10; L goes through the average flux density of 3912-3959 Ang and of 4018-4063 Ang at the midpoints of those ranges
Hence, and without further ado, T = 0.08 mag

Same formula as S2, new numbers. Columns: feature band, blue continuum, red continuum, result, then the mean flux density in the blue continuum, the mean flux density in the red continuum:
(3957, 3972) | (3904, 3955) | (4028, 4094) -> 0.366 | 23.6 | 28.1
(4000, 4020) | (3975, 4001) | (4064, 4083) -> -0.078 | 26.6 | 27.7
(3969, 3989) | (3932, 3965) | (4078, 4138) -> 0.037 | 22.2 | 25.6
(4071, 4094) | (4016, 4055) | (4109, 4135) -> 0.039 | 29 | 27.3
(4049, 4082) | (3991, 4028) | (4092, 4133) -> -0.063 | 28.8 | 24.7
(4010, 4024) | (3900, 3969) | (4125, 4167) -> -0.155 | 23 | 28.7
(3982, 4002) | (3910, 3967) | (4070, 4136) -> -0.158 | 23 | 25.7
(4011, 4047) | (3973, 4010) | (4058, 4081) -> -0.064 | 26.7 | 27.8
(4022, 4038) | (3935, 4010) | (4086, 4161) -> -0.159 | 24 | 26.5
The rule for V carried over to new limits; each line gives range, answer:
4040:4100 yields 29.8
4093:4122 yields 28.3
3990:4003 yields 29.6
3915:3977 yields 27.4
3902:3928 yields 27.9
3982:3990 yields 27.6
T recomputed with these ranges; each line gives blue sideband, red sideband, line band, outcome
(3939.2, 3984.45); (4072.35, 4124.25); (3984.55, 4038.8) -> -0.221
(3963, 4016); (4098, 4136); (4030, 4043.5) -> -0.171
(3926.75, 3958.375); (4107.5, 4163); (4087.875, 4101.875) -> 0.143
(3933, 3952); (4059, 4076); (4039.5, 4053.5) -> -0.066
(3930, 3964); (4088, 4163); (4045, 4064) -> -0.164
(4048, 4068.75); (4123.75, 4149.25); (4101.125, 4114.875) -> 0.269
